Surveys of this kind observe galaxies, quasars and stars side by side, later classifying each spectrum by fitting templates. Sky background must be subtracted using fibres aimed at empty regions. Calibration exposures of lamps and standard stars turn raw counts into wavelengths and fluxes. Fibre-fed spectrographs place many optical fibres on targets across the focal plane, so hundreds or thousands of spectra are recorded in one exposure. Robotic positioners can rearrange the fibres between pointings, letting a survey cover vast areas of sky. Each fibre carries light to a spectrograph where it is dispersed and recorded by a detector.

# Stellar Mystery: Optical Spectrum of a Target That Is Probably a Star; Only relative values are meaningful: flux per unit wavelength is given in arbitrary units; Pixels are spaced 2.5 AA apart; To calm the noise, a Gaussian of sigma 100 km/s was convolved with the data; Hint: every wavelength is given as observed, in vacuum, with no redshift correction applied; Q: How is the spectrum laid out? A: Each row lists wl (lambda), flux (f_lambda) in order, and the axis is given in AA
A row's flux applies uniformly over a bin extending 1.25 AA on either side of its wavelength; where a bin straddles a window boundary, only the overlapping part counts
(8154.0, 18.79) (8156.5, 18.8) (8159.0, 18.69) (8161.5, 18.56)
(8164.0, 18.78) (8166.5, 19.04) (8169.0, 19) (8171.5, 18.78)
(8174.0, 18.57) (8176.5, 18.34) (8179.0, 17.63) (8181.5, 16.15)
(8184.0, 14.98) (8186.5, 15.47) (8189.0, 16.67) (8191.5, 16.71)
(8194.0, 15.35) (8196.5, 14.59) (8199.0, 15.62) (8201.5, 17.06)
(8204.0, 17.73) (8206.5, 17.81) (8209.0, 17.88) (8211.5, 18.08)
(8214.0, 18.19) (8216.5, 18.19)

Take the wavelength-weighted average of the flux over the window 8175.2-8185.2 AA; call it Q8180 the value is 16.8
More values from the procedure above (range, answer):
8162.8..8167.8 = 18.9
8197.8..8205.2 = 16.8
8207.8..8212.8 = 18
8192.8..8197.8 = 15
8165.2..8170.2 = 19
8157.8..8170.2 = 18.8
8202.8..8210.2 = 17.8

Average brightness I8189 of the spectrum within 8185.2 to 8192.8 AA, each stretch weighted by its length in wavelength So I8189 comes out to 16.3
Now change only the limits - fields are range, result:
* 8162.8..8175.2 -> 18.8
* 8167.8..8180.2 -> 18.5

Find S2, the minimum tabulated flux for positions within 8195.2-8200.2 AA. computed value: 14.59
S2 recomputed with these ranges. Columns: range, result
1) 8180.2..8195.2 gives 14.98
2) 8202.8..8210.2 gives 17.73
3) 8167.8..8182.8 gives 16.15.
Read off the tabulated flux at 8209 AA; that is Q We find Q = 17.88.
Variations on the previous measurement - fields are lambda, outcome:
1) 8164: 18.78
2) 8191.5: 16.71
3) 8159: 18.69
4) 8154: 18.79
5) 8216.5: 18.19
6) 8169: 19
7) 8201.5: 17.06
